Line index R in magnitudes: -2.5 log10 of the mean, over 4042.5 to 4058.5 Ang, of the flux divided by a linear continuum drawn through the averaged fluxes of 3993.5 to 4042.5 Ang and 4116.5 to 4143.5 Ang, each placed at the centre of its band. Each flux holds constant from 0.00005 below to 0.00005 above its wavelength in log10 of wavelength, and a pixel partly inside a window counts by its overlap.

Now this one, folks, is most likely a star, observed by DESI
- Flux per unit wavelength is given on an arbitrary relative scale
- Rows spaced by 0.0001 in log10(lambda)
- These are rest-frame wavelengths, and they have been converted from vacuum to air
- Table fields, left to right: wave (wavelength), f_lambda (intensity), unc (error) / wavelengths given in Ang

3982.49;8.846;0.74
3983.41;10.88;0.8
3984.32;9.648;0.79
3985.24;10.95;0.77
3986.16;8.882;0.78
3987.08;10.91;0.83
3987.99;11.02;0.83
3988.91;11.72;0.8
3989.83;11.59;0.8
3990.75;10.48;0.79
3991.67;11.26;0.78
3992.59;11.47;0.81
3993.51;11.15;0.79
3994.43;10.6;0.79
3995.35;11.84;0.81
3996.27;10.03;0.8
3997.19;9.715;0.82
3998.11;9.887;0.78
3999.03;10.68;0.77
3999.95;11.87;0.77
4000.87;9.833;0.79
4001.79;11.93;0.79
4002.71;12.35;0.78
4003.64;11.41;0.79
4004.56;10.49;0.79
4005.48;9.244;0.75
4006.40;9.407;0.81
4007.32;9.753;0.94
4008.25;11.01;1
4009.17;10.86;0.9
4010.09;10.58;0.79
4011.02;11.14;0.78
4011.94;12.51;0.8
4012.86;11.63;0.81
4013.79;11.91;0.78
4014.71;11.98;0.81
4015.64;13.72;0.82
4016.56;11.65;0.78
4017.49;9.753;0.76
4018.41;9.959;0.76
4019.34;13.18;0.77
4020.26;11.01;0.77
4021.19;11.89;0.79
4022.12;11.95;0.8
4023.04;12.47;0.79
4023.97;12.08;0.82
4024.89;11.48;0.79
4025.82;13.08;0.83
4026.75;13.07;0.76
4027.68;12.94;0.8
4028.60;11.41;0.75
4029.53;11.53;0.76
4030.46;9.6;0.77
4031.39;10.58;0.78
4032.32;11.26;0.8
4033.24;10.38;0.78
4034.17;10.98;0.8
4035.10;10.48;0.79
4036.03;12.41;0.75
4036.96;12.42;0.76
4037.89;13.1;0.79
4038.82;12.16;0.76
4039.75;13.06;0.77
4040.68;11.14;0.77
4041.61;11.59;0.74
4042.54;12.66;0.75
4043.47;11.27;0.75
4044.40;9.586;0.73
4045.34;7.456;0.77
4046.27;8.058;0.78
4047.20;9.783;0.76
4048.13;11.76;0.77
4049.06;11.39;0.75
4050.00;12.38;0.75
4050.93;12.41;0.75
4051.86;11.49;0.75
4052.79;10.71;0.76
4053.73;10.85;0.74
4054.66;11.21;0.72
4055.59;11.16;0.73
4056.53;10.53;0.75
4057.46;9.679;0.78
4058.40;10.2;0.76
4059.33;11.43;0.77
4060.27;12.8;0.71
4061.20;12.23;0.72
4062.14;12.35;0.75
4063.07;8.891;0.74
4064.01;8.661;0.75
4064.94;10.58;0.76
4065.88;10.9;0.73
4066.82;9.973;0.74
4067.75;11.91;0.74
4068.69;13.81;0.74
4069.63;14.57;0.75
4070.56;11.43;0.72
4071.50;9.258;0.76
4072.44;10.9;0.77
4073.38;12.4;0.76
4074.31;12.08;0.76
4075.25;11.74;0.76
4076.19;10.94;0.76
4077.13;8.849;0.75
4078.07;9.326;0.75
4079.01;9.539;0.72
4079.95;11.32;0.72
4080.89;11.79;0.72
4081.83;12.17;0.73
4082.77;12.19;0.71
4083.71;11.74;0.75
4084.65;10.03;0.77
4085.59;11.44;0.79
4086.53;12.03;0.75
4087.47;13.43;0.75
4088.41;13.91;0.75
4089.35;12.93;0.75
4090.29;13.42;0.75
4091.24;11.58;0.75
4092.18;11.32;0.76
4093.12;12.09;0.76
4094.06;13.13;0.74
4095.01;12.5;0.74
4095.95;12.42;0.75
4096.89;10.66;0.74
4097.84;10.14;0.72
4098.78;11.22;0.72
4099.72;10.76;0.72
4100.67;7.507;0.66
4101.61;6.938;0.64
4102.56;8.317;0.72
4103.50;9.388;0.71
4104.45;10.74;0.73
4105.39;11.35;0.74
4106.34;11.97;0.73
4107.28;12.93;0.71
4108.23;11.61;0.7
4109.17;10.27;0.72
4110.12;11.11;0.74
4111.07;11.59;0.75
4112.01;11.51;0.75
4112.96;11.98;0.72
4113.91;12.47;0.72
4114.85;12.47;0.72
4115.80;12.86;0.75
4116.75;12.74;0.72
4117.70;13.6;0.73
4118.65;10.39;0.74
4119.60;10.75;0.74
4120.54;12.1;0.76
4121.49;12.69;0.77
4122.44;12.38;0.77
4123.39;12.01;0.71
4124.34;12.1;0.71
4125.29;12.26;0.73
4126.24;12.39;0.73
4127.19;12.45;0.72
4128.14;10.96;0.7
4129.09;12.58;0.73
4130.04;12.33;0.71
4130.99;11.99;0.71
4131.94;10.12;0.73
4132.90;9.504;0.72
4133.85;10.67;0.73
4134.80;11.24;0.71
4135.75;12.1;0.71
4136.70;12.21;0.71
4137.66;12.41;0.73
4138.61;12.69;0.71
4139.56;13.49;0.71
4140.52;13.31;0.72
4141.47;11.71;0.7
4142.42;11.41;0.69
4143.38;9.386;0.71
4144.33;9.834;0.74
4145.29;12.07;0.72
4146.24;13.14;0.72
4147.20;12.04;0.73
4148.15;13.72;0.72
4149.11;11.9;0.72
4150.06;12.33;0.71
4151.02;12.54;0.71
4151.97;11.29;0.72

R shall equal 0.09 mag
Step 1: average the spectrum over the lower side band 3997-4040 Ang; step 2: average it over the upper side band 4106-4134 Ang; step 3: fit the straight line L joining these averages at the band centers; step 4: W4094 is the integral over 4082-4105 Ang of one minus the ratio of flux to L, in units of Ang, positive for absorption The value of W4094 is 0.9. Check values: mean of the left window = 11.4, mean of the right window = 11.8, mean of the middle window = 11.3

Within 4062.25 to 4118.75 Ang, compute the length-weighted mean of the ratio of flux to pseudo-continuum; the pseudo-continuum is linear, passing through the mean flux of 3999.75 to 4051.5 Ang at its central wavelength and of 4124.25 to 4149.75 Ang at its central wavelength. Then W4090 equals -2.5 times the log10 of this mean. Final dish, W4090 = 0.03 mag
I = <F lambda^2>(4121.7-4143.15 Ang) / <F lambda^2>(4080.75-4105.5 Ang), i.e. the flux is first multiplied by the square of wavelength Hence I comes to 1.07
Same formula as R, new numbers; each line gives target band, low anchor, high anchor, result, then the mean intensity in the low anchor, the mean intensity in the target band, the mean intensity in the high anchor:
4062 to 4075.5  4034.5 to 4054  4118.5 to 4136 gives 0.01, 11.2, 11.3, 11.7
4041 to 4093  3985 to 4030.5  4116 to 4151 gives 0.03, 11.2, 11.2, 11.9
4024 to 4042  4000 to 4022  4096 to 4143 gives -0.04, 11.2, 11.7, 11.5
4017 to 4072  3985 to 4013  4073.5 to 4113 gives -0.03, 10.8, 11.3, 11.2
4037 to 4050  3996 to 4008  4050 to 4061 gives 0.00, 10.5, 11.1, 11.2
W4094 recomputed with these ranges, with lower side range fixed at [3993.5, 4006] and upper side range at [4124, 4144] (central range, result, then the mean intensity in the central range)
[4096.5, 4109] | 1.4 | 10.3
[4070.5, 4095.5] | -0.5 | 11.6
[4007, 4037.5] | -1.7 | 11.5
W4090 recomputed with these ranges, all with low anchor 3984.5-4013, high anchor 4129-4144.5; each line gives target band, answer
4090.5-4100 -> -0.03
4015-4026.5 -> -0.09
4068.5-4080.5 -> 0.01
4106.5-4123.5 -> -0.05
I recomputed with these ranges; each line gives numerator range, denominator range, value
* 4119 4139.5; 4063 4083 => 1.10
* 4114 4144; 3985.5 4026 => 1.13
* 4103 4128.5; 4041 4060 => 1.13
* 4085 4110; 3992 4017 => 1.07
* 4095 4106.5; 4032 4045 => 0.91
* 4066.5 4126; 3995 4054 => 1.06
